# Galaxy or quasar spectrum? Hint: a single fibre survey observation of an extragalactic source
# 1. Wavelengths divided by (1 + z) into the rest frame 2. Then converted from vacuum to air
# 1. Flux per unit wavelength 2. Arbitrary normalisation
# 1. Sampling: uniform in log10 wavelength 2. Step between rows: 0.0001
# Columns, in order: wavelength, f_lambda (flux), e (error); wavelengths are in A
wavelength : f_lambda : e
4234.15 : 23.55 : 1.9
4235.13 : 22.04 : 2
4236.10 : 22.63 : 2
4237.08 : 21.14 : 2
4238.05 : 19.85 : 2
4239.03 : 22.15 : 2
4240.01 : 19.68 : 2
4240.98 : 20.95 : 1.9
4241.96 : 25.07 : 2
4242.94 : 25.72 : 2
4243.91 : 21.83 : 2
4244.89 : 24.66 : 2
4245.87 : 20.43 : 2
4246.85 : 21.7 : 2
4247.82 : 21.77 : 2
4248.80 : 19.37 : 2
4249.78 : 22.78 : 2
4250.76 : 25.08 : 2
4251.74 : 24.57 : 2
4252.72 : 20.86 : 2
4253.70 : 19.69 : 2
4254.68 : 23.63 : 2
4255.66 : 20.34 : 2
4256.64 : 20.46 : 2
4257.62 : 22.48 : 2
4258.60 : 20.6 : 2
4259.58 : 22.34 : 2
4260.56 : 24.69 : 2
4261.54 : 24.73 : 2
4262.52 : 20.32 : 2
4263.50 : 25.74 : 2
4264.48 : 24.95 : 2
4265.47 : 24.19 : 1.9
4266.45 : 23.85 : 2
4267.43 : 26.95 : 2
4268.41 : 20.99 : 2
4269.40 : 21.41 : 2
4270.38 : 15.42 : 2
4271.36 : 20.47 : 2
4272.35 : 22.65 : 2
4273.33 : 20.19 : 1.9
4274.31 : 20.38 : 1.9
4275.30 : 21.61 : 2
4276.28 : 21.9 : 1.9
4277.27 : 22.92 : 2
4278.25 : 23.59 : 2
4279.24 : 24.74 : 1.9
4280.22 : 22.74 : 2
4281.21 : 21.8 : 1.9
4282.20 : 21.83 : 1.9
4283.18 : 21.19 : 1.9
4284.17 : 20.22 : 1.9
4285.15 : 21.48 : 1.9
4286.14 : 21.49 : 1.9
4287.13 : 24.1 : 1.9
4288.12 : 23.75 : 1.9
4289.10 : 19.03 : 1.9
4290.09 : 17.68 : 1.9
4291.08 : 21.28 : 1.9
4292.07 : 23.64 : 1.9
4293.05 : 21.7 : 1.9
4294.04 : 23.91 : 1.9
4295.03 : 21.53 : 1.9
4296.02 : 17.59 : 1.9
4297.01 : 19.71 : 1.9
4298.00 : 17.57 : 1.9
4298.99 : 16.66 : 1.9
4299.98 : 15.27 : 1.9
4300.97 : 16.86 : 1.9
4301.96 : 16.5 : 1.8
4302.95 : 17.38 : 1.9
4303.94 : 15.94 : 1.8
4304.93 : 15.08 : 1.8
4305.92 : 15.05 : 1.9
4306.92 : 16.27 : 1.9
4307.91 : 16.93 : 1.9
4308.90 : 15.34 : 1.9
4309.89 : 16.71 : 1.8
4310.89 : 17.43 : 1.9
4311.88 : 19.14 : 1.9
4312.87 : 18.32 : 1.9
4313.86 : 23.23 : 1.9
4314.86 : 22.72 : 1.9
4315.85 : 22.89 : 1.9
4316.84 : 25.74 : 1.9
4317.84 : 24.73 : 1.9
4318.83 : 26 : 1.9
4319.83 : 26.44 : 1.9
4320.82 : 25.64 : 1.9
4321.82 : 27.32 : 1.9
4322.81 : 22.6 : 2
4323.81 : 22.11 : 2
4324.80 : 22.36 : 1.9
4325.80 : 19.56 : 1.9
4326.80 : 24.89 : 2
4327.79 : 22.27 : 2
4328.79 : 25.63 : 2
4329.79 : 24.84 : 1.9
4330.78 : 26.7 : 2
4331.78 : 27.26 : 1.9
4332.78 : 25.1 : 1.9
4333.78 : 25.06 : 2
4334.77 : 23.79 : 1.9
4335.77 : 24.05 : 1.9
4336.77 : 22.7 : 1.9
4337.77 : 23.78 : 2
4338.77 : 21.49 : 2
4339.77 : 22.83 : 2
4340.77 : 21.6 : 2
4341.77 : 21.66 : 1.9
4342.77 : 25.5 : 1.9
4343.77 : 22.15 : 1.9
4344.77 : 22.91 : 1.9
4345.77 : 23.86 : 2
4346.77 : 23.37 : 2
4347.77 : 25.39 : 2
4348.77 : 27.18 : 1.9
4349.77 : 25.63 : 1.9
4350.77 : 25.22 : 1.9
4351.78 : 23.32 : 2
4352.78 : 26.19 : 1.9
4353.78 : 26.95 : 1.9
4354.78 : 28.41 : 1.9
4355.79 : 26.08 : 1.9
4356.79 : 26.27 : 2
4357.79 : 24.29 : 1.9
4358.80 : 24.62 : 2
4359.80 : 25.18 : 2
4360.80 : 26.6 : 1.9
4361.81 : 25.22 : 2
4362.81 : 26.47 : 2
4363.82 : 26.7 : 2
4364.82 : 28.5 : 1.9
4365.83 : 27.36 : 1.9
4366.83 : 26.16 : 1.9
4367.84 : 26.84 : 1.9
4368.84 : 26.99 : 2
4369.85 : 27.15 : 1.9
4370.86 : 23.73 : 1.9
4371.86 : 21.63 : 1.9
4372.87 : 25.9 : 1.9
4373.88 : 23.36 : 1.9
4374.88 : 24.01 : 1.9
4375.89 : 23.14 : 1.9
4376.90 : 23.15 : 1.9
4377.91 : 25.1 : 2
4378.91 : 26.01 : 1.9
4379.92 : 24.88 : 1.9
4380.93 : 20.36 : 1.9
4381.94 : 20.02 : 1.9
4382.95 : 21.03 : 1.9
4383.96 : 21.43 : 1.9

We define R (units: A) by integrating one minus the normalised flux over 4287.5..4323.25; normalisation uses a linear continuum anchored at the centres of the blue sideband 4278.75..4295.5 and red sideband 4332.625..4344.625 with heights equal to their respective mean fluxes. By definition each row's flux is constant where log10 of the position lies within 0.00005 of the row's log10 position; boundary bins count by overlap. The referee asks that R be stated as 3.63 A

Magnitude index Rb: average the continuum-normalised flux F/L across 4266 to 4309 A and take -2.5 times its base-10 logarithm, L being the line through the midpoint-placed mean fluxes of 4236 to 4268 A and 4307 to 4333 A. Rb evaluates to 0.12 mag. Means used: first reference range 22.6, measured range 20.2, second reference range 22.6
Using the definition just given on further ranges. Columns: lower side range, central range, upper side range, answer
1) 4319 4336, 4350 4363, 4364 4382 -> -0.04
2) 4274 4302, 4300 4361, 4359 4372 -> 0.05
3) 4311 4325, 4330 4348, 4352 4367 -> 0.04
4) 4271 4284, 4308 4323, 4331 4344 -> 0.05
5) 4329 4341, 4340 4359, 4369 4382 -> -0.03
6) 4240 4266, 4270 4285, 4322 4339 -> 0.07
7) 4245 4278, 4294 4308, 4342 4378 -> 0.33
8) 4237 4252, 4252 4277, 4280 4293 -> -0.01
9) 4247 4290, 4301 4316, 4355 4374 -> 0.31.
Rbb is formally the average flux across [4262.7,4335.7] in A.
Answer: 21.5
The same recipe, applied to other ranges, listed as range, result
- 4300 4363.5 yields 22.9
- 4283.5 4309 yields 19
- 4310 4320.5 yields 22.5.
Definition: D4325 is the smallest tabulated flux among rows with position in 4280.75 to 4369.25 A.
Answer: 15.05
